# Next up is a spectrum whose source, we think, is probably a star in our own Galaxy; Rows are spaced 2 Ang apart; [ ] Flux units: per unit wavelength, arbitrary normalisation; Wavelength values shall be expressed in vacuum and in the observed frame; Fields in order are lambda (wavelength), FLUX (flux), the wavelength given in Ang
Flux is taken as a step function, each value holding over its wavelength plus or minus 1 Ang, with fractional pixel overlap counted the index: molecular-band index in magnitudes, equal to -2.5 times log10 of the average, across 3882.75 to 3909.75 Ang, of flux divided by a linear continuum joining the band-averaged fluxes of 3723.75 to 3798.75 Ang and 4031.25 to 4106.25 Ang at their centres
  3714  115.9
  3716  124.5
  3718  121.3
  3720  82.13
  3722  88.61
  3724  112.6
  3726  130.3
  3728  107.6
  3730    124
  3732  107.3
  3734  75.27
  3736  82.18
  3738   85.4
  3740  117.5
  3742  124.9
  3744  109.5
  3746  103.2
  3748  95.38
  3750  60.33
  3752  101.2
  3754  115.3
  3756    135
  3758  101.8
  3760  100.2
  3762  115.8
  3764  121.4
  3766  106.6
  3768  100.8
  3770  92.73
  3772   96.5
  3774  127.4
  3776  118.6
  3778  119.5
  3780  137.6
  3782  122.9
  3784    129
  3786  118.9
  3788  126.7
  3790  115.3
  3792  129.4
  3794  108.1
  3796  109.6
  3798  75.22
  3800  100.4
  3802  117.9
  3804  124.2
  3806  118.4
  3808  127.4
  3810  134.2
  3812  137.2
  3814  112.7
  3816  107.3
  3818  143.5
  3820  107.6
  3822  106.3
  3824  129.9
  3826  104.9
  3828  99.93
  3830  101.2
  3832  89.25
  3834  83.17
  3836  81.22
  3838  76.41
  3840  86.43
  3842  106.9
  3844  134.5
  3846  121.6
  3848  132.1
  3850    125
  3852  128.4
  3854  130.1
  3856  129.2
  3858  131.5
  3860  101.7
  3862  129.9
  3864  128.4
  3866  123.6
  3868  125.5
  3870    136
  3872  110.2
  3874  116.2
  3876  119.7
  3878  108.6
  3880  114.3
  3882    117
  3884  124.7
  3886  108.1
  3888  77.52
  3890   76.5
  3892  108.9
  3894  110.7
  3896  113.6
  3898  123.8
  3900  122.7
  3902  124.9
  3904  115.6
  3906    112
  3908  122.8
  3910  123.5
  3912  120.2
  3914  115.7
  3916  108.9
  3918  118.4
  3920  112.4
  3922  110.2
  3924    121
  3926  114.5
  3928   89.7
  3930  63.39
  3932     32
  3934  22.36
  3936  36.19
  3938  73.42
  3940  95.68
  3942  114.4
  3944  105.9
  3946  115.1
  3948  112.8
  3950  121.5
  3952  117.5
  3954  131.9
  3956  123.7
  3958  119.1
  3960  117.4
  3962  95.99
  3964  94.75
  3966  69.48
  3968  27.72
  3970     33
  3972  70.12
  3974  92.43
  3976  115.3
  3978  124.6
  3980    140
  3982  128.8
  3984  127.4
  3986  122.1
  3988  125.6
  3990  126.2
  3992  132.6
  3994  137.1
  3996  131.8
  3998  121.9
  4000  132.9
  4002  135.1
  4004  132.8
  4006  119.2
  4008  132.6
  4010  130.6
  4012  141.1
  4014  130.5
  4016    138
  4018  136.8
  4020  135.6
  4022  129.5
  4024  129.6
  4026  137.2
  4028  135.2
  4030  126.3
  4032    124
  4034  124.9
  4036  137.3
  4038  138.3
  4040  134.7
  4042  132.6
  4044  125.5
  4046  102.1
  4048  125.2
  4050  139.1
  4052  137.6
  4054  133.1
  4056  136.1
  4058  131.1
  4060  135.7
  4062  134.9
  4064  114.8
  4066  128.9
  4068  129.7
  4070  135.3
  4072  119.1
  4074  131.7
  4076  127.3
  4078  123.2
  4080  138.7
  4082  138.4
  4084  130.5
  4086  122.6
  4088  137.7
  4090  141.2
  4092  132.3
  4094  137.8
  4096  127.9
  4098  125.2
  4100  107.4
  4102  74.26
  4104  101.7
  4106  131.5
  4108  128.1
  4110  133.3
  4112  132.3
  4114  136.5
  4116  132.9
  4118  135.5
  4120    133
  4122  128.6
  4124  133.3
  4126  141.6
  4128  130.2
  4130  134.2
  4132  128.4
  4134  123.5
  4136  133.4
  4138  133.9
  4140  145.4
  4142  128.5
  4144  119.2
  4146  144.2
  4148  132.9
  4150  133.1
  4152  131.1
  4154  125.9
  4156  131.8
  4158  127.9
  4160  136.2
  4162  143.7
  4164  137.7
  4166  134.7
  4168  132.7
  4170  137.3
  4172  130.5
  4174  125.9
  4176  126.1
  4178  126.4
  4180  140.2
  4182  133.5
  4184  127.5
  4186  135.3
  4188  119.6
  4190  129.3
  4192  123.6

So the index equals 0.06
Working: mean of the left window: 110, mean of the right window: 128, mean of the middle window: 111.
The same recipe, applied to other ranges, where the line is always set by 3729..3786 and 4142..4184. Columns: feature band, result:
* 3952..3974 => 0.32 mag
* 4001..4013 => -0.08 mag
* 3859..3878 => -0.05 mag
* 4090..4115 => 0.05 mag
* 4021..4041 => -0.06 mag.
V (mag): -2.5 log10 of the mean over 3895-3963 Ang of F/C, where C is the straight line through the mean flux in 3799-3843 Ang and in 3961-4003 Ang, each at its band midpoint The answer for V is 0.04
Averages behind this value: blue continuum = 109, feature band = 105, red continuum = 109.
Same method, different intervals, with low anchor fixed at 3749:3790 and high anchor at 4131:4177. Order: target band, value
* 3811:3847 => 0.081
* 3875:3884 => 0.020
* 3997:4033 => -0.054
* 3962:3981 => 0.391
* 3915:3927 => 0.056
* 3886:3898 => 0.182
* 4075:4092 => -0.031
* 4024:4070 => -0.029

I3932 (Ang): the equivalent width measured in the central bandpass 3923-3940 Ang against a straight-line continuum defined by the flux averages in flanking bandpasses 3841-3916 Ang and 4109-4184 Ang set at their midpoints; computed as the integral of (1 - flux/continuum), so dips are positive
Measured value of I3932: 7.1 Ang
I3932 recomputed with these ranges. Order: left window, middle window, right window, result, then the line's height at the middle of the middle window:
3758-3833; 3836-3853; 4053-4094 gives 0.8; 117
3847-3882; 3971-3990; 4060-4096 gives 1.6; 127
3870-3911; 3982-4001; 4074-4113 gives -1.4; 120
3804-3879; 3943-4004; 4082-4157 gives 5.2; 122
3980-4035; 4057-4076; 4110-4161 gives 0.4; 132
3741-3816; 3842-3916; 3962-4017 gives -2.7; 114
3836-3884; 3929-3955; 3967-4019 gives 6.7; 119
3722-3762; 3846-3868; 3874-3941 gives -4.9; 103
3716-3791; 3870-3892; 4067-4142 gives 1.5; 116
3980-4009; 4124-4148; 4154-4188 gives -0.2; 132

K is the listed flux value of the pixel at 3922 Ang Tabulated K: 110.2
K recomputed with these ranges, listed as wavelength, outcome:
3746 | 103.2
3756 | 135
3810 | 134.2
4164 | 137.7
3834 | 83.17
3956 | 123.7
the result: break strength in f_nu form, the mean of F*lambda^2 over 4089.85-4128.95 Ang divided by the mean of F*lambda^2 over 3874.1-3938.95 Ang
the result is 1.4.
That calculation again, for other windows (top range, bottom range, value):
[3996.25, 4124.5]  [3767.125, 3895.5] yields 1.28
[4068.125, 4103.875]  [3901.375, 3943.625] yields 1.41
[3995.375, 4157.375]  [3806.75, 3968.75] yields 1.32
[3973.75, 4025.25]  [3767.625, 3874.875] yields 1.23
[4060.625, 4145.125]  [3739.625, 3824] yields 1.33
